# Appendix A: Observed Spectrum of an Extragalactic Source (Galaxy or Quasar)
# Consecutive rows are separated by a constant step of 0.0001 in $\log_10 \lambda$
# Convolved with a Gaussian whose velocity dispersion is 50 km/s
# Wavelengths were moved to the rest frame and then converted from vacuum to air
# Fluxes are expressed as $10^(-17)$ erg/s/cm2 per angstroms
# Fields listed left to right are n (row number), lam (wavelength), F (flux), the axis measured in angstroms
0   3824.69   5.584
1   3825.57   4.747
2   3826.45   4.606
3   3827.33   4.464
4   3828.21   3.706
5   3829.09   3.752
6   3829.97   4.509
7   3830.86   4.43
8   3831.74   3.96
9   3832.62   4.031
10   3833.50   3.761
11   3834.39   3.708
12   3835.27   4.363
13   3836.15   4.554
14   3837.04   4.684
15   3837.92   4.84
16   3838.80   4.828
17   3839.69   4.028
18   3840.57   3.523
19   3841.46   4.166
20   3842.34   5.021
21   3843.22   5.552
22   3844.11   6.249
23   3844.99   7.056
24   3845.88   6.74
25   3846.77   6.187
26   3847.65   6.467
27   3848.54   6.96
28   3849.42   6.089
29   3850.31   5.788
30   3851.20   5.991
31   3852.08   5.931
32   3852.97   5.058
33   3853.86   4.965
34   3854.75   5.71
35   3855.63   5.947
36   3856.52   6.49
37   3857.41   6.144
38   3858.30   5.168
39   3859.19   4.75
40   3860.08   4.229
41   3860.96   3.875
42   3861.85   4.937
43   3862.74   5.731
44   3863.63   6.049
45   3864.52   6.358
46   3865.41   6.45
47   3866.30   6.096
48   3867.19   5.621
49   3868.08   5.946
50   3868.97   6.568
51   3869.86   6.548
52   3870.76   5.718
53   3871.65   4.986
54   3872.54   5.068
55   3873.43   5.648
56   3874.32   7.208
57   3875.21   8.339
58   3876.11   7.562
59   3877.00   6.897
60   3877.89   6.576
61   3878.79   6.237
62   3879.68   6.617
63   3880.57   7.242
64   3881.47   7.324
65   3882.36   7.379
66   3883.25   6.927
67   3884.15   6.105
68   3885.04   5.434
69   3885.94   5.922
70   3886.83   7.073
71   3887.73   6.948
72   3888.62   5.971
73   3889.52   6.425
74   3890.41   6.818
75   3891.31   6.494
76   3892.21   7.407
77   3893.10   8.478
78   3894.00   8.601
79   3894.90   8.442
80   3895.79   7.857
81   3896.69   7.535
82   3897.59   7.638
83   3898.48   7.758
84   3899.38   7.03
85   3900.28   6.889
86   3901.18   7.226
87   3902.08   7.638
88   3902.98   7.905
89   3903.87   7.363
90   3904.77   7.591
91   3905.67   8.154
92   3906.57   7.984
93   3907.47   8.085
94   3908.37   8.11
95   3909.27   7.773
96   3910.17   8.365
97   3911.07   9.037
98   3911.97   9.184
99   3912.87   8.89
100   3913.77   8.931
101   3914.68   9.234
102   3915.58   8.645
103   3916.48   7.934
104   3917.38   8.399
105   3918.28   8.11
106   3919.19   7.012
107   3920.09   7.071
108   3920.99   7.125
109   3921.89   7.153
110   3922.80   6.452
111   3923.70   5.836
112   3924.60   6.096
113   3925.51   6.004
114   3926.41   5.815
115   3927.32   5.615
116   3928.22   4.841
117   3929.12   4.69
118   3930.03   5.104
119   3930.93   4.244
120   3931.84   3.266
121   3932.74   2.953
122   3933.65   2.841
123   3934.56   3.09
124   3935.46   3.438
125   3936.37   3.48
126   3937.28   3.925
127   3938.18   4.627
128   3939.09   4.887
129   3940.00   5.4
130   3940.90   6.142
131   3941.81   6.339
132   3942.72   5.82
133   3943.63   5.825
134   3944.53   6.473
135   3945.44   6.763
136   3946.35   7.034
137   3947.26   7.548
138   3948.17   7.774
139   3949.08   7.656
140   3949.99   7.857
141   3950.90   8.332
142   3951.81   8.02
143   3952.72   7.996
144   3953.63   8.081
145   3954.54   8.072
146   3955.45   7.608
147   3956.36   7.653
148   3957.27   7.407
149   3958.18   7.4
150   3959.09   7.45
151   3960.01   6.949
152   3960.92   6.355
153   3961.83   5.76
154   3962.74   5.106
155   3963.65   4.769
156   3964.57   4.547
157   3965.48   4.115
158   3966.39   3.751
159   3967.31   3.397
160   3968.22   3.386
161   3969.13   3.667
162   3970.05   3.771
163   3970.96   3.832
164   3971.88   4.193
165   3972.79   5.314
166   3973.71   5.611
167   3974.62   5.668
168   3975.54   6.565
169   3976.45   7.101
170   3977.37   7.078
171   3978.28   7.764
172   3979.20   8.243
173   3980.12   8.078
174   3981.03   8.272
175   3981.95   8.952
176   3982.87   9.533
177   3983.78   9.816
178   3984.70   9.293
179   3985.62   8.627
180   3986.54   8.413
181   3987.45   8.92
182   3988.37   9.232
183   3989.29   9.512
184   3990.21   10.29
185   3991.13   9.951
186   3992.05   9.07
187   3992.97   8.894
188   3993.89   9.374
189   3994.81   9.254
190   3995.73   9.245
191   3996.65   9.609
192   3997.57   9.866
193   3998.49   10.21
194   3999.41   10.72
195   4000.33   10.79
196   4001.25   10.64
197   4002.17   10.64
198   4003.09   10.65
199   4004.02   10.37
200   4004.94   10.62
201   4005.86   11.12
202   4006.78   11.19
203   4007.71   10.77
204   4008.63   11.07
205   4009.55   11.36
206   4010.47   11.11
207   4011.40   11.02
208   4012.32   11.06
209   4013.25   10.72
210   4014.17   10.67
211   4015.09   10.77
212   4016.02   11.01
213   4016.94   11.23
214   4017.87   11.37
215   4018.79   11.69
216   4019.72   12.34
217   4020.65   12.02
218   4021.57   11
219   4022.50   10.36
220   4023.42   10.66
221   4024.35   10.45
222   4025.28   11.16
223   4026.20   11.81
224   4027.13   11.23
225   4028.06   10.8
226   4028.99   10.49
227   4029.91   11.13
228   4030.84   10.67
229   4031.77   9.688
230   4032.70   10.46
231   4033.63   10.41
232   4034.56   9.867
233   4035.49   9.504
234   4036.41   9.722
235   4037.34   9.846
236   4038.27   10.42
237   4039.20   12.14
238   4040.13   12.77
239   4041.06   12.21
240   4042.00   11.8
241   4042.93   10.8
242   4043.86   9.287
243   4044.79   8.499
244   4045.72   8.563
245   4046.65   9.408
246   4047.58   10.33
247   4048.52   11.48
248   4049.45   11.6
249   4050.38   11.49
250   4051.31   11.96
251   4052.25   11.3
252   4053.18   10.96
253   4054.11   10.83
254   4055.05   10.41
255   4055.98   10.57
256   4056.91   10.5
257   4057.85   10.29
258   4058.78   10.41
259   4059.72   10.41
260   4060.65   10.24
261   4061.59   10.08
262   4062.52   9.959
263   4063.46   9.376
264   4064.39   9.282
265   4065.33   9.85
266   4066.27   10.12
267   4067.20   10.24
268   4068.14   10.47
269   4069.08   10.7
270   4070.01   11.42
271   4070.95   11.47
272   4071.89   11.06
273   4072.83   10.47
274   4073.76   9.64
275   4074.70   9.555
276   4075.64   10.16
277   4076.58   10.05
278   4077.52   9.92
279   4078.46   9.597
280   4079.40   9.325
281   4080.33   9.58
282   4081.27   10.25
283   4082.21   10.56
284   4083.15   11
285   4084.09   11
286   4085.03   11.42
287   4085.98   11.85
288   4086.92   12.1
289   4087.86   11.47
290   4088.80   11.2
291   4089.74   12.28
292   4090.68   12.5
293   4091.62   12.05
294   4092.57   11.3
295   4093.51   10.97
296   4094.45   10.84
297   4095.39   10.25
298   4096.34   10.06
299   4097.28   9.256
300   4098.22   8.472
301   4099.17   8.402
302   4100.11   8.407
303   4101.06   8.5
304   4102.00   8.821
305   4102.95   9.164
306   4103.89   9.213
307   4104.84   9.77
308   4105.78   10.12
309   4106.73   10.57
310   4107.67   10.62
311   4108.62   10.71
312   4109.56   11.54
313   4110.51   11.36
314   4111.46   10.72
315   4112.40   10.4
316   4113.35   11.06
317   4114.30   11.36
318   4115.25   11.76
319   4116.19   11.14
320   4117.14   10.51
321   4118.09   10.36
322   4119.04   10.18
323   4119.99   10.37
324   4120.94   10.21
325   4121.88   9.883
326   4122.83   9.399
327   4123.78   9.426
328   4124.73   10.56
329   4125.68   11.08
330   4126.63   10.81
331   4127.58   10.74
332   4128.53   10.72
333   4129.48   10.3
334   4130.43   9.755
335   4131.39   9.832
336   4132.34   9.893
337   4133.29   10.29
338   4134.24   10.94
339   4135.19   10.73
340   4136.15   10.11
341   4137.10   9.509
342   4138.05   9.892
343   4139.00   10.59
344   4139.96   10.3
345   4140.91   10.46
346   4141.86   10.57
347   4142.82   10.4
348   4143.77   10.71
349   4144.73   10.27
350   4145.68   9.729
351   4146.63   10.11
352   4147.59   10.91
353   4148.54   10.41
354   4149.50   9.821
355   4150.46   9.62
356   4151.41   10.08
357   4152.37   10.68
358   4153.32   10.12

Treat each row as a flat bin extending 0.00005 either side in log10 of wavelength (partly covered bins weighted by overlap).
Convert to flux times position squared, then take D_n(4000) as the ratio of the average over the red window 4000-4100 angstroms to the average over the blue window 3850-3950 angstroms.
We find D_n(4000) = 1.8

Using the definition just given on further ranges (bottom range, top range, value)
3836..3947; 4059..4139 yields 1.82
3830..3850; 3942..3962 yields 1.53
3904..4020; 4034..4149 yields 1.45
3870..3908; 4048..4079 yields 1.62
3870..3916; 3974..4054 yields 1.48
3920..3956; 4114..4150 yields 1.92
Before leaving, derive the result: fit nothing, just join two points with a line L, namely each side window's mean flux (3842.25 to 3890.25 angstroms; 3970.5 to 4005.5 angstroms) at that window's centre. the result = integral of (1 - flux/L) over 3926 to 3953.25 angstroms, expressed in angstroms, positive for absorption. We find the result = 7.5 angstroms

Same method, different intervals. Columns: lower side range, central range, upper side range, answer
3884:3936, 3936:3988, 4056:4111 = 9.0 angstroms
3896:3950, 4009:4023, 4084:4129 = -4.2 angstroms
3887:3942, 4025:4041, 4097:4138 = -3.7 angstroms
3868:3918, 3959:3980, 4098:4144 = 7.3 angstroms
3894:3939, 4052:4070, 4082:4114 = -1.1 angstroms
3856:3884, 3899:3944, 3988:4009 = 6.9 angstroms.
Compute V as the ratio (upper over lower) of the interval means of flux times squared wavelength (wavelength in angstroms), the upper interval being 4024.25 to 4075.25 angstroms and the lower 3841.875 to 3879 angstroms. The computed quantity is 1.94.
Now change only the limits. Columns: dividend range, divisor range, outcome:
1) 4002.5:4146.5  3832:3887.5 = 2.03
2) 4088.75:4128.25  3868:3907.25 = 1.65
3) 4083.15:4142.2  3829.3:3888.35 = 2.08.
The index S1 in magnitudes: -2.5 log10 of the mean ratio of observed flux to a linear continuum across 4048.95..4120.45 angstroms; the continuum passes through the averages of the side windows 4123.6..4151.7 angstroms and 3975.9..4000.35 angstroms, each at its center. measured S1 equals -0.07 mag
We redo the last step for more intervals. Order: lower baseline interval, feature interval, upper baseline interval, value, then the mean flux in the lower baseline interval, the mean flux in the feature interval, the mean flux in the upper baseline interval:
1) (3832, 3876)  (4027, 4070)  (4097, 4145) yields -0.18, 5.52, 10.5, 10.2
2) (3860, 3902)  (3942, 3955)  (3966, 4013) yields 0.07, 6.63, 7.35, 8.59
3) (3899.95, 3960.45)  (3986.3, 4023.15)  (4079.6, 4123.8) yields -0.24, 6.75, 10.5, 10.5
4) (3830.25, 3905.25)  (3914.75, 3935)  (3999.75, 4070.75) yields 0.28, 6.12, 5.9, 10.7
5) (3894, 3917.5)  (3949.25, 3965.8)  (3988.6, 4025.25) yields 0.33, 8.07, 6.9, 10.6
